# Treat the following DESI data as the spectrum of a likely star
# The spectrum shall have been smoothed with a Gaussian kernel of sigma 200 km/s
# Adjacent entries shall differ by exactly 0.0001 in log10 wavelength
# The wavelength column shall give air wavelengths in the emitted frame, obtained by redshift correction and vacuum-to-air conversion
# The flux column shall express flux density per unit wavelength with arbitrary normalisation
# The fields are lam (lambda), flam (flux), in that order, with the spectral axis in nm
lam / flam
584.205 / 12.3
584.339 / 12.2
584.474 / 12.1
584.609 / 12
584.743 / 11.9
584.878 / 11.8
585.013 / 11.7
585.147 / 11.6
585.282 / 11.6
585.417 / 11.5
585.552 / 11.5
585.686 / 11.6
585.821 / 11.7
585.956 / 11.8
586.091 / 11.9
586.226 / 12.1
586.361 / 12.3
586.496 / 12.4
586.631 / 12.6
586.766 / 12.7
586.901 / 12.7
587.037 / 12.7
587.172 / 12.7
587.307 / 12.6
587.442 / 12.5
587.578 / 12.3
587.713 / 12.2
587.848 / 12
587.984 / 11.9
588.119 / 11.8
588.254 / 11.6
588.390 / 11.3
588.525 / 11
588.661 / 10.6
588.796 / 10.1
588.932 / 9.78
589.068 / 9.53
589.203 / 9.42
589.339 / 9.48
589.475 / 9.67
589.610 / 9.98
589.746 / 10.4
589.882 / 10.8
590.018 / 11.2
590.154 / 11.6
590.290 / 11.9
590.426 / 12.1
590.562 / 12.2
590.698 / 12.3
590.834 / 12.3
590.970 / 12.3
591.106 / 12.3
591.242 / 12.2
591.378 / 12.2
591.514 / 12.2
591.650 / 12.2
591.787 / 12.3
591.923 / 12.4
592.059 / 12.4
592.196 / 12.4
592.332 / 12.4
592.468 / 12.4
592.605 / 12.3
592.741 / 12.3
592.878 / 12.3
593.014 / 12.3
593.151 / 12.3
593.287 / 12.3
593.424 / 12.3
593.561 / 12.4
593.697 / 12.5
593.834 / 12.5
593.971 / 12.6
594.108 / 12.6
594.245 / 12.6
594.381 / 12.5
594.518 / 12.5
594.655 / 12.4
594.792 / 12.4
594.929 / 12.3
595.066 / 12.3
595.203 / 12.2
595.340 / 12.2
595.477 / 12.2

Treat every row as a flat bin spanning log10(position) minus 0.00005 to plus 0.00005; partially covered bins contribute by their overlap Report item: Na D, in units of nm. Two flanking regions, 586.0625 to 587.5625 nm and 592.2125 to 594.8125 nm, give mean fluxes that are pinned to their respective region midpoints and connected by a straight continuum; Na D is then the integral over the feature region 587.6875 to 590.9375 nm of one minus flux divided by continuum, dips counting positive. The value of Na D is 0.367 nm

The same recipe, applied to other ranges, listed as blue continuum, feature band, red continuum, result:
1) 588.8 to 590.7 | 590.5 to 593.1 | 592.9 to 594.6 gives -0.165 nm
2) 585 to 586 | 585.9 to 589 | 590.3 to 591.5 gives -0.015 nm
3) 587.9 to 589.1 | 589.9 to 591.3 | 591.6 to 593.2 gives -0.039 nm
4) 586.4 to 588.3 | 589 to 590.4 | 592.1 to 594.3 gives 0.217 nm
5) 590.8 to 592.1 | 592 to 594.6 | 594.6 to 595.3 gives -0.025 nm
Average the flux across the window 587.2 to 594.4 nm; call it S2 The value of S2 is 11.8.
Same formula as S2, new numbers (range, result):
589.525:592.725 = 11.9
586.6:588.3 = 12.3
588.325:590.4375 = 10.5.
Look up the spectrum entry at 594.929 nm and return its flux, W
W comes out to 12.3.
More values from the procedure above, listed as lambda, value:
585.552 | 11.5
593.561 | 12.4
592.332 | 12.4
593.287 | 12.3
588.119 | 11.8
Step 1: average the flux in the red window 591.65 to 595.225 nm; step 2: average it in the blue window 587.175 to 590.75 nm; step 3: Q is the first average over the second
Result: 1.1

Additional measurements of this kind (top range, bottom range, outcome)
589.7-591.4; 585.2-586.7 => 0.99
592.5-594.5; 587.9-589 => 1.13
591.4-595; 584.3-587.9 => 1.02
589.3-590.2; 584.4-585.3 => 0.88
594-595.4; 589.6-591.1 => 1.07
